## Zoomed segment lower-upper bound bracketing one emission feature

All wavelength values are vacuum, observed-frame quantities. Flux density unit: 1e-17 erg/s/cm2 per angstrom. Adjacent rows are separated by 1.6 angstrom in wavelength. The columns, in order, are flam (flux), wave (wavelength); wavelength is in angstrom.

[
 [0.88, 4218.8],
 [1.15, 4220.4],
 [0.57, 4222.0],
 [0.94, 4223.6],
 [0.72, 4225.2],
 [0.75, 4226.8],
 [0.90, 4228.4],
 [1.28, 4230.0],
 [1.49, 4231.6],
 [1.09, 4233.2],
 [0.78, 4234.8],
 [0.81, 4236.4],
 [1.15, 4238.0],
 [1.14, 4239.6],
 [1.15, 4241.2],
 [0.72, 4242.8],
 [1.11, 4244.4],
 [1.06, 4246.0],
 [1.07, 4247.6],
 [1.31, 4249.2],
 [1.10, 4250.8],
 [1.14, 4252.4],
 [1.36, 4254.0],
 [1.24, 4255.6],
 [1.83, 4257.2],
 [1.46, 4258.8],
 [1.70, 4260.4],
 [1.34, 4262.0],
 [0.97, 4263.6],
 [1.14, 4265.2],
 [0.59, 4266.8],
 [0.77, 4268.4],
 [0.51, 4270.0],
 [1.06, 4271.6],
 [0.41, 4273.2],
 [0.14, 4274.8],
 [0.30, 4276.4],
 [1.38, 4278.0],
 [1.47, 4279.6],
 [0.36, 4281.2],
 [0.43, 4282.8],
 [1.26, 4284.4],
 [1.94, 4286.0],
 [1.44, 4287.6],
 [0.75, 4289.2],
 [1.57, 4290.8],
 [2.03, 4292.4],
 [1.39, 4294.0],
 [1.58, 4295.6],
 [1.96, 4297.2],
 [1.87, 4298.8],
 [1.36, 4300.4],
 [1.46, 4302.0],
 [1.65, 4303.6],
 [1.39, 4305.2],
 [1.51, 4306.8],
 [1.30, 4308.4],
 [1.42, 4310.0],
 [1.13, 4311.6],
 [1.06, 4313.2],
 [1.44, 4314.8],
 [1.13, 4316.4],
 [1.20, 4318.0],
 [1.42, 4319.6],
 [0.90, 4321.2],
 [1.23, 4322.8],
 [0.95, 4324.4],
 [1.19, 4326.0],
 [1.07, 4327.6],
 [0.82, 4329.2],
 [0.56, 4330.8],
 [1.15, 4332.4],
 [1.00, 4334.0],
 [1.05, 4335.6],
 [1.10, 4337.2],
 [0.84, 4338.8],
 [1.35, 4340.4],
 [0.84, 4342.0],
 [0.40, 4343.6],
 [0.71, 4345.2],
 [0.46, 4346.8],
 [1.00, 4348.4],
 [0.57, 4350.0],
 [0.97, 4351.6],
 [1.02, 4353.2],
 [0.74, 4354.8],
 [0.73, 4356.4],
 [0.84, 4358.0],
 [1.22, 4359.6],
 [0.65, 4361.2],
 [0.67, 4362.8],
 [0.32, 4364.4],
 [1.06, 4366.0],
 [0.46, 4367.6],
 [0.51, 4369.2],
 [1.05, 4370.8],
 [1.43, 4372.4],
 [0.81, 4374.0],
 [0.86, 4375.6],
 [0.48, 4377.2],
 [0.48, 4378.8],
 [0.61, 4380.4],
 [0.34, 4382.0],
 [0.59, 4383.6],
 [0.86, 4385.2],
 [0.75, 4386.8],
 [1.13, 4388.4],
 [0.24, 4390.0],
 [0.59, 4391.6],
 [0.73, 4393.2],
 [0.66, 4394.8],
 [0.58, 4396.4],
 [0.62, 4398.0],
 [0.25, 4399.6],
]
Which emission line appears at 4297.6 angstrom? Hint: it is C IV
